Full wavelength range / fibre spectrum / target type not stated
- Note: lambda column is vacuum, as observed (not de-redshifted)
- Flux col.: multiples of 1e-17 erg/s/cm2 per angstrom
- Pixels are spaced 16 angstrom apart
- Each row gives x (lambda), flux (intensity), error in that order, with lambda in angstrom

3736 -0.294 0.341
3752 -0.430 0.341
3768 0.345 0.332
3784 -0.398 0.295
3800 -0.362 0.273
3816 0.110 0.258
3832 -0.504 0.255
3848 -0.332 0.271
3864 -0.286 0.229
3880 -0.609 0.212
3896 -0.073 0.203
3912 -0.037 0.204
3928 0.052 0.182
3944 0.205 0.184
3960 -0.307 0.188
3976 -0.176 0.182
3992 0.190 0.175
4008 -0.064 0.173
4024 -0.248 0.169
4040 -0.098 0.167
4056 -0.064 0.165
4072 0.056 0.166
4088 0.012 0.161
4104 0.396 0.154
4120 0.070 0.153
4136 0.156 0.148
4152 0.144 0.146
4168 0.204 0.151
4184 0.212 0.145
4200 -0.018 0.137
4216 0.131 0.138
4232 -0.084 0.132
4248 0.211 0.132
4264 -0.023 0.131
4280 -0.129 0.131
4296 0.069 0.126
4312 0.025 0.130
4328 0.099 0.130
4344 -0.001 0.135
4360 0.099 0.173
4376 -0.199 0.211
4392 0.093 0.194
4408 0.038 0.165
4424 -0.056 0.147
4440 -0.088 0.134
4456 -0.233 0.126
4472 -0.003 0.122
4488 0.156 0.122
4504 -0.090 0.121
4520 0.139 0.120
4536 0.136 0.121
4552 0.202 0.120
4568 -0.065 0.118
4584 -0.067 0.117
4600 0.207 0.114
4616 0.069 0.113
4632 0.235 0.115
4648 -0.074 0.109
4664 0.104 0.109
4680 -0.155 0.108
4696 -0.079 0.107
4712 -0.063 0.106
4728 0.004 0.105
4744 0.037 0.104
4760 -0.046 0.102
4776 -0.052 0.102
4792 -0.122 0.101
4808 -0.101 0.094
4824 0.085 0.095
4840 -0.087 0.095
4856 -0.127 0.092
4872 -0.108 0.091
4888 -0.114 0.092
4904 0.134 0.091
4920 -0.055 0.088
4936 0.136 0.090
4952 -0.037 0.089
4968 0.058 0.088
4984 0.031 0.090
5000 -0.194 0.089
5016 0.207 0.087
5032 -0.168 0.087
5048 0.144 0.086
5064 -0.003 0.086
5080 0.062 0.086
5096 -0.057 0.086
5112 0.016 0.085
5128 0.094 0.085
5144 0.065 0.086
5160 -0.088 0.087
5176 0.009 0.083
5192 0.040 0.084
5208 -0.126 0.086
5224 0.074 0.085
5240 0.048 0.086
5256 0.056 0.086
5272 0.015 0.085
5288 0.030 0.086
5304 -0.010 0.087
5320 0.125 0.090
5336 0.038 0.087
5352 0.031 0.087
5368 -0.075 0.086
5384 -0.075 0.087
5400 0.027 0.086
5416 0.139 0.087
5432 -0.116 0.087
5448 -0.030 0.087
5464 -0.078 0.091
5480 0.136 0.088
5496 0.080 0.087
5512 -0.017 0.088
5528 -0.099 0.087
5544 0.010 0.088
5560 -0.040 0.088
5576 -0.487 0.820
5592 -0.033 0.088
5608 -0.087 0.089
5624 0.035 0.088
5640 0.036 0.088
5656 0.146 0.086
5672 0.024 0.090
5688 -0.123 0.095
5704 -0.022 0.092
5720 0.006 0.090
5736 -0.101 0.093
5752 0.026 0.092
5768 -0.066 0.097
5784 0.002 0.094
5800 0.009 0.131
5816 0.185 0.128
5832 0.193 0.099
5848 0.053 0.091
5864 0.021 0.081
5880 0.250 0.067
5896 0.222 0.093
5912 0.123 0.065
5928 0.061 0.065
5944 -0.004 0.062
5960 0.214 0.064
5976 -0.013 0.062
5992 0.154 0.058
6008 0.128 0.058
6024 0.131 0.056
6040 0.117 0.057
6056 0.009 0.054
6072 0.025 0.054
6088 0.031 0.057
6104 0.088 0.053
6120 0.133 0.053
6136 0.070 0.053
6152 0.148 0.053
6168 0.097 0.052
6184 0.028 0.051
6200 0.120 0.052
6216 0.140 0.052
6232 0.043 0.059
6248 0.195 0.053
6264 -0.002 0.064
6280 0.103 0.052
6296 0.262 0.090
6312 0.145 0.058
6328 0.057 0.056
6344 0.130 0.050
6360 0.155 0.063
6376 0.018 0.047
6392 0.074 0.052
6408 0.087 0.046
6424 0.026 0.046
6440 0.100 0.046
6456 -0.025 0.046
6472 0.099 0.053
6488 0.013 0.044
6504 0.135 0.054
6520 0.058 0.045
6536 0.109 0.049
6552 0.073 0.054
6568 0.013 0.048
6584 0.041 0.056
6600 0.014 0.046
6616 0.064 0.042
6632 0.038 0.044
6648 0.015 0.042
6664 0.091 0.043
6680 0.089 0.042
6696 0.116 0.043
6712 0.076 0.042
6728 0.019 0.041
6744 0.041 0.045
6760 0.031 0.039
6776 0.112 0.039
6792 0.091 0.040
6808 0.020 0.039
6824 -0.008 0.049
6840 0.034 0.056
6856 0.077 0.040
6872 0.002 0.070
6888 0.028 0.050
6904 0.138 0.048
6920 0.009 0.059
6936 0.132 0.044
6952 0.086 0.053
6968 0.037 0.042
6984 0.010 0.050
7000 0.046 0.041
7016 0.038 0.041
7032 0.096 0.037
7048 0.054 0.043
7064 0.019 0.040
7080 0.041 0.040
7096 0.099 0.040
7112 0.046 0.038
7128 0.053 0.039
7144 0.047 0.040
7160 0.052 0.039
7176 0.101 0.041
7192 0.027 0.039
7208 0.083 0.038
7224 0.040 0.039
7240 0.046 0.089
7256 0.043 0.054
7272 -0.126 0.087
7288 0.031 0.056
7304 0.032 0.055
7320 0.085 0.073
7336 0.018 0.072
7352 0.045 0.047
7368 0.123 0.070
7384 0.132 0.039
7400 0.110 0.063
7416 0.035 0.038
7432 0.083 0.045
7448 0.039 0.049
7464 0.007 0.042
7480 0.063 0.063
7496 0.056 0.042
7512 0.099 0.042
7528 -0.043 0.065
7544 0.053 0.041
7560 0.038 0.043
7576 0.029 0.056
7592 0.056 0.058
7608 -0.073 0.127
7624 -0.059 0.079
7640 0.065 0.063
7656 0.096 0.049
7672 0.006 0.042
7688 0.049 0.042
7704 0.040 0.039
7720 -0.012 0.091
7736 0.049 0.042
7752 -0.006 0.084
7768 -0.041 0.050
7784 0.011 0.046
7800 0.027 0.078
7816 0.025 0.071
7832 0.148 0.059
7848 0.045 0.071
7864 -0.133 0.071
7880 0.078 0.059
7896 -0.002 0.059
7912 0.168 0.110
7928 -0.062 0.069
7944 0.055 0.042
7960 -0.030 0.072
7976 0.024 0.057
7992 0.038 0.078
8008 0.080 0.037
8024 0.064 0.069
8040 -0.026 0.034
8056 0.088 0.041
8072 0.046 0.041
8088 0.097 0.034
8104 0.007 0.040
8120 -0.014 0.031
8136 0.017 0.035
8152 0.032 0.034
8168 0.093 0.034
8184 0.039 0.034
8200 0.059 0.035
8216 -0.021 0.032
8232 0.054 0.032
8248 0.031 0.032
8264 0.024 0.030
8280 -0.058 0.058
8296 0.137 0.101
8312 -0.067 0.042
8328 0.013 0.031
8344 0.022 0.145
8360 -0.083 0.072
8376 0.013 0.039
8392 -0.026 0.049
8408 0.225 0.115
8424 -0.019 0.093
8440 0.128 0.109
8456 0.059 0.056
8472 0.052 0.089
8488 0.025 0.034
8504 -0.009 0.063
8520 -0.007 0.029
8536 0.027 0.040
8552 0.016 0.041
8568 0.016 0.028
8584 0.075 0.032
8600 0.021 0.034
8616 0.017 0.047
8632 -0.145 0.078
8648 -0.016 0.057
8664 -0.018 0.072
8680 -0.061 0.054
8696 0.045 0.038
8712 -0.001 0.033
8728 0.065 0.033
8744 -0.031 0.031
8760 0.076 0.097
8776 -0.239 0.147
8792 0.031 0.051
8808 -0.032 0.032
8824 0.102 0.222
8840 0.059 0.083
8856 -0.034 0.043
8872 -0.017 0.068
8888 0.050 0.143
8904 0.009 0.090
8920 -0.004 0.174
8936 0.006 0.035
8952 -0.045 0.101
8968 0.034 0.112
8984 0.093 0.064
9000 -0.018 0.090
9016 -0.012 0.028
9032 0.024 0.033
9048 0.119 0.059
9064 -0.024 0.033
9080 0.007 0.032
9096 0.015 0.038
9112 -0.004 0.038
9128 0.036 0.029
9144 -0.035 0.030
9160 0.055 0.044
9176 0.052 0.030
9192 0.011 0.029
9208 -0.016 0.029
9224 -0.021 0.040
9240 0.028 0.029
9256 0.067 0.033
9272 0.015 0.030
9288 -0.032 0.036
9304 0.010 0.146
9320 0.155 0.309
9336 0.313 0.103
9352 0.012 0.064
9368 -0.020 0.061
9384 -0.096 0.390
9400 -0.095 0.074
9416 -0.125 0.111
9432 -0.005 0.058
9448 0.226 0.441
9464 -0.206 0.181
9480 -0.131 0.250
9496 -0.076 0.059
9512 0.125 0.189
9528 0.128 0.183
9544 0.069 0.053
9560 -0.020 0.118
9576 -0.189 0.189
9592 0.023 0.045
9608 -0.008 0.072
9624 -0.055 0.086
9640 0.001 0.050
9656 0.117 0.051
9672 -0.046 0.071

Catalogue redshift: 0.527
